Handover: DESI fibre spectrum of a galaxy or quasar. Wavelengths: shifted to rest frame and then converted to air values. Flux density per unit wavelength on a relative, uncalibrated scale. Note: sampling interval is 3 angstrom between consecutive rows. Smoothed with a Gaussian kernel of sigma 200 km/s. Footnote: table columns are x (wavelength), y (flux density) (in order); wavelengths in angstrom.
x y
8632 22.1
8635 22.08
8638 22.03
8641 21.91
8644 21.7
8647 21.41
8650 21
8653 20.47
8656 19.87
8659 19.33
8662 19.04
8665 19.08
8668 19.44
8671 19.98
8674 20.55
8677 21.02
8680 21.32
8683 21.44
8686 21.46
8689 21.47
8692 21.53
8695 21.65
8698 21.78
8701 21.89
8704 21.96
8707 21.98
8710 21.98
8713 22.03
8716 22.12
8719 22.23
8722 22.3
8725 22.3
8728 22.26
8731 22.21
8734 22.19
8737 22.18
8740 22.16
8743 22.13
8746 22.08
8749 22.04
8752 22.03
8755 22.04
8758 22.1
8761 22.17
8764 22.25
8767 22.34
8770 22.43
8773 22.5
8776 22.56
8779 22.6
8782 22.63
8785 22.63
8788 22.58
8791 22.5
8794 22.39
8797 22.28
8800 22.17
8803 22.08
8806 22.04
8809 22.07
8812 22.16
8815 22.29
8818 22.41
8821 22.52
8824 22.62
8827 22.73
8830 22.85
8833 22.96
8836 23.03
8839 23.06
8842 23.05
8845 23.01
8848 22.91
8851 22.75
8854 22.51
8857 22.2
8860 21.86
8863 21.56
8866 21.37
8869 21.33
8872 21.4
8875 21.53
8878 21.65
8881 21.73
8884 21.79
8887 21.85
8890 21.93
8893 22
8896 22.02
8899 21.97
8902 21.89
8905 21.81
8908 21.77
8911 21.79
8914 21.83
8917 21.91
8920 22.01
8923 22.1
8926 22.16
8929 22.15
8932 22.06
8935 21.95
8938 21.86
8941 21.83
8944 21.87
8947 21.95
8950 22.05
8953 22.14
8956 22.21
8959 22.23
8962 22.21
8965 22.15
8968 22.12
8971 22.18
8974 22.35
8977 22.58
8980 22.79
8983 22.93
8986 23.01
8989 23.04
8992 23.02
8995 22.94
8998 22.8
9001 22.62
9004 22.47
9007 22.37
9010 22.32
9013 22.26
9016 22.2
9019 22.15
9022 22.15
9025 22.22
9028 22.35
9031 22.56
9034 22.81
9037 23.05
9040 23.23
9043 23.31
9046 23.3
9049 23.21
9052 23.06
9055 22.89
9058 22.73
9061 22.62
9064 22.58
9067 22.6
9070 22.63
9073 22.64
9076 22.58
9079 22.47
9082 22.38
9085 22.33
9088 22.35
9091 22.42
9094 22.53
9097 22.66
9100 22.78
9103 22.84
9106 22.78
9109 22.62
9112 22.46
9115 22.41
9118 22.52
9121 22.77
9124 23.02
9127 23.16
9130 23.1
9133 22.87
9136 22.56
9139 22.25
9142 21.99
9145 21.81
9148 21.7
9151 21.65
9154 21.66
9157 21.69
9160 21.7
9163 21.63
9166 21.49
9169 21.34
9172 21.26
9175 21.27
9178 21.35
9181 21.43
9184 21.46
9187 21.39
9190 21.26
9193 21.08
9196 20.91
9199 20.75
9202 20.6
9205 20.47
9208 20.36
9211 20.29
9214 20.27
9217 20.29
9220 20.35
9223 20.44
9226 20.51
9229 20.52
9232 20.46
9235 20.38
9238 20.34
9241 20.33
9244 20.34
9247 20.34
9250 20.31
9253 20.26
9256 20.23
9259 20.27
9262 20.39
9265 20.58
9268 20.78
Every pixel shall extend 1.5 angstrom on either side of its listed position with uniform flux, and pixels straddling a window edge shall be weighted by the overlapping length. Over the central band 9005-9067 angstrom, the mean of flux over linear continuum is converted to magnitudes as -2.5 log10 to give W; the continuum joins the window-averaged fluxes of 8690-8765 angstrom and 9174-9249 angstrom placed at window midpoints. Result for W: -0.07 mag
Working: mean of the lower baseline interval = 22.1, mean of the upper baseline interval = 20.7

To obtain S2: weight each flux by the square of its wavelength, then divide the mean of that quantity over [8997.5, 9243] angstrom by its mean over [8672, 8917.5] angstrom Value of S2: 1.07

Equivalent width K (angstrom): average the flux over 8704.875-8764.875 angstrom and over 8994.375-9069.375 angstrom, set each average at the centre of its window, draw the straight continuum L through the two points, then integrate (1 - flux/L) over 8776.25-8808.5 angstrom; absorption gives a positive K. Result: -0.2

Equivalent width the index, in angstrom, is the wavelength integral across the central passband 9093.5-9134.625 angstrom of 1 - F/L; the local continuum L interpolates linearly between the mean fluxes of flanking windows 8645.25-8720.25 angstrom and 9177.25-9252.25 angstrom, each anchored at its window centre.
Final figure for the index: -4.05 angstrom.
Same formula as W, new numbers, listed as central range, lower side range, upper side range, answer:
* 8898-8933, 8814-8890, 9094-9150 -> 0.02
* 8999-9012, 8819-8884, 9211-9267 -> -0.05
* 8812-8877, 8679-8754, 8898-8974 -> -0.02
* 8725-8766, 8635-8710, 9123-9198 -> -0.05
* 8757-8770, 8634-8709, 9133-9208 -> -0.06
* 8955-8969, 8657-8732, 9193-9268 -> -0.07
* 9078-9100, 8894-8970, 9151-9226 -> -0.05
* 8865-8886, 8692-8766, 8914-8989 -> 0.03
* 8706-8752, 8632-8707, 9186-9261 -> -0.06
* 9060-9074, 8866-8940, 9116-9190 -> -0.03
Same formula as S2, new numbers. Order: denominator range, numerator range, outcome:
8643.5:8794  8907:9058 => 1.10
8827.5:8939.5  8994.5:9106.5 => 1.06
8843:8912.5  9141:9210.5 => 1.04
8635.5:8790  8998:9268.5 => 1.11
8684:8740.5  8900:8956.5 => 1.05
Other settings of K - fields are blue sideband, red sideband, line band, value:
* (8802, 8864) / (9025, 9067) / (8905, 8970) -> 1.9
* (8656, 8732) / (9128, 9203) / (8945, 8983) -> -1.4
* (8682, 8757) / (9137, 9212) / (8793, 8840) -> -1.4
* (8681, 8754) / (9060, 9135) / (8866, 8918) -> 1.2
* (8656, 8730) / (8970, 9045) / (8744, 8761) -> -0.5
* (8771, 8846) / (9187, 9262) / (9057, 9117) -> -4.0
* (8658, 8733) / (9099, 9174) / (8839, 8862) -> -1.0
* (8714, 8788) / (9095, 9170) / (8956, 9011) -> -0.6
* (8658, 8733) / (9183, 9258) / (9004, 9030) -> -1.8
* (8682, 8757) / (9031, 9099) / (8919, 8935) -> 0.3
